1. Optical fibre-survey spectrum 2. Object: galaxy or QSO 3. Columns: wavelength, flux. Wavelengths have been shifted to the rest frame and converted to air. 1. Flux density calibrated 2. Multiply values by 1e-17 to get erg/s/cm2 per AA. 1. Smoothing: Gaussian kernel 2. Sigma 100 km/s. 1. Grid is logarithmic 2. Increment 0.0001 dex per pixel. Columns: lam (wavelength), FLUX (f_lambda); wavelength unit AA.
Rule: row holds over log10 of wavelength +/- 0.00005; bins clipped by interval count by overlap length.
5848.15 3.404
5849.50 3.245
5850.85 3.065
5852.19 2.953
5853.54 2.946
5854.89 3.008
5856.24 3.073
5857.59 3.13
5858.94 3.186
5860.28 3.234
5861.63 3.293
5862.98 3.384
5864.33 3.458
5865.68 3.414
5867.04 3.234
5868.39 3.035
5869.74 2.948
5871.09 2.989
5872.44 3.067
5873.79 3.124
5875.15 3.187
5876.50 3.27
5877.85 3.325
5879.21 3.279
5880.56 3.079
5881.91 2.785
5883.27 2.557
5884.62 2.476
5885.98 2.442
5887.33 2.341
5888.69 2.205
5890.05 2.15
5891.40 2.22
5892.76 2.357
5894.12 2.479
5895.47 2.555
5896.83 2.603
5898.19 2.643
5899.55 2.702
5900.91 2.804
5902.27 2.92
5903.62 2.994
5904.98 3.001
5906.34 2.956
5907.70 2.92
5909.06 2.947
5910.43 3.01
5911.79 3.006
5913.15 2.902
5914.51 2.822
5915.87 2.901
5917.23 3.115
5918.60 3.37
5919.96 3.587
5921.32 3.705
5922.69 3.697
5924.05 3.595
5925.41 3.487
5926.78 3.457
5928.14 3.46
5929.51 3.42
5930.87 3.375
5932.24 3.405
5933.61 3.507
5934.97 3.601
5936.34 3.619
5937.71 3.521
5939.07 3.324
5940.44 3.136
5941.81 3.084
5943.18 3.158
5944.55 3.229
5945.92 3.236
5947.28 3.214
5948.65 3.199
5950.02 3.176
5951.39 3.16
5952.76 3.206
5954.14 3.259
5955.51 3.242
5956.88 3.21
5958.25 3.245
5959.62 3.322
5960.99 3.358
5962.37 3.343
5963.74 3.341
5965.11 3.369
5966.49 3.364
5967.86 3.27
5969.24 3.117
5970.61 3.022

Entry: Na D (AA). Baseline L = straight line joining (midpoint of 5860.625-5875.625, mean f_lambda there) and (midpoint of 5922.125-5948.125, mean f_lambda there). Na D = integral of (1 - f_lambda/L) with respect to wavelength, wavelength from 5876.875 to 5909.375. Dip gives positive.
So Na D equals 5.7 AA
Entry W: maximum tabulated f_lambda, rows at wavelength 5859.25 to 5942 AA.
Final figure 3.705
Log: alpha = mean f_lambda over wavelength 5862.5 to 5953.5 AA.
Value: 3.07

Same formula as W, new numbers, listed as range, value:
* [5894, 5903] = 2.92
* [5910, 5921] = 3.587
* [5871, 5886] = 3.325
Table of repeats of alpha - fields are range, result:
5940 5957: 3.19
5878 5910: 2.68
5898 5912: 2.91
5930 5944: 3.37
